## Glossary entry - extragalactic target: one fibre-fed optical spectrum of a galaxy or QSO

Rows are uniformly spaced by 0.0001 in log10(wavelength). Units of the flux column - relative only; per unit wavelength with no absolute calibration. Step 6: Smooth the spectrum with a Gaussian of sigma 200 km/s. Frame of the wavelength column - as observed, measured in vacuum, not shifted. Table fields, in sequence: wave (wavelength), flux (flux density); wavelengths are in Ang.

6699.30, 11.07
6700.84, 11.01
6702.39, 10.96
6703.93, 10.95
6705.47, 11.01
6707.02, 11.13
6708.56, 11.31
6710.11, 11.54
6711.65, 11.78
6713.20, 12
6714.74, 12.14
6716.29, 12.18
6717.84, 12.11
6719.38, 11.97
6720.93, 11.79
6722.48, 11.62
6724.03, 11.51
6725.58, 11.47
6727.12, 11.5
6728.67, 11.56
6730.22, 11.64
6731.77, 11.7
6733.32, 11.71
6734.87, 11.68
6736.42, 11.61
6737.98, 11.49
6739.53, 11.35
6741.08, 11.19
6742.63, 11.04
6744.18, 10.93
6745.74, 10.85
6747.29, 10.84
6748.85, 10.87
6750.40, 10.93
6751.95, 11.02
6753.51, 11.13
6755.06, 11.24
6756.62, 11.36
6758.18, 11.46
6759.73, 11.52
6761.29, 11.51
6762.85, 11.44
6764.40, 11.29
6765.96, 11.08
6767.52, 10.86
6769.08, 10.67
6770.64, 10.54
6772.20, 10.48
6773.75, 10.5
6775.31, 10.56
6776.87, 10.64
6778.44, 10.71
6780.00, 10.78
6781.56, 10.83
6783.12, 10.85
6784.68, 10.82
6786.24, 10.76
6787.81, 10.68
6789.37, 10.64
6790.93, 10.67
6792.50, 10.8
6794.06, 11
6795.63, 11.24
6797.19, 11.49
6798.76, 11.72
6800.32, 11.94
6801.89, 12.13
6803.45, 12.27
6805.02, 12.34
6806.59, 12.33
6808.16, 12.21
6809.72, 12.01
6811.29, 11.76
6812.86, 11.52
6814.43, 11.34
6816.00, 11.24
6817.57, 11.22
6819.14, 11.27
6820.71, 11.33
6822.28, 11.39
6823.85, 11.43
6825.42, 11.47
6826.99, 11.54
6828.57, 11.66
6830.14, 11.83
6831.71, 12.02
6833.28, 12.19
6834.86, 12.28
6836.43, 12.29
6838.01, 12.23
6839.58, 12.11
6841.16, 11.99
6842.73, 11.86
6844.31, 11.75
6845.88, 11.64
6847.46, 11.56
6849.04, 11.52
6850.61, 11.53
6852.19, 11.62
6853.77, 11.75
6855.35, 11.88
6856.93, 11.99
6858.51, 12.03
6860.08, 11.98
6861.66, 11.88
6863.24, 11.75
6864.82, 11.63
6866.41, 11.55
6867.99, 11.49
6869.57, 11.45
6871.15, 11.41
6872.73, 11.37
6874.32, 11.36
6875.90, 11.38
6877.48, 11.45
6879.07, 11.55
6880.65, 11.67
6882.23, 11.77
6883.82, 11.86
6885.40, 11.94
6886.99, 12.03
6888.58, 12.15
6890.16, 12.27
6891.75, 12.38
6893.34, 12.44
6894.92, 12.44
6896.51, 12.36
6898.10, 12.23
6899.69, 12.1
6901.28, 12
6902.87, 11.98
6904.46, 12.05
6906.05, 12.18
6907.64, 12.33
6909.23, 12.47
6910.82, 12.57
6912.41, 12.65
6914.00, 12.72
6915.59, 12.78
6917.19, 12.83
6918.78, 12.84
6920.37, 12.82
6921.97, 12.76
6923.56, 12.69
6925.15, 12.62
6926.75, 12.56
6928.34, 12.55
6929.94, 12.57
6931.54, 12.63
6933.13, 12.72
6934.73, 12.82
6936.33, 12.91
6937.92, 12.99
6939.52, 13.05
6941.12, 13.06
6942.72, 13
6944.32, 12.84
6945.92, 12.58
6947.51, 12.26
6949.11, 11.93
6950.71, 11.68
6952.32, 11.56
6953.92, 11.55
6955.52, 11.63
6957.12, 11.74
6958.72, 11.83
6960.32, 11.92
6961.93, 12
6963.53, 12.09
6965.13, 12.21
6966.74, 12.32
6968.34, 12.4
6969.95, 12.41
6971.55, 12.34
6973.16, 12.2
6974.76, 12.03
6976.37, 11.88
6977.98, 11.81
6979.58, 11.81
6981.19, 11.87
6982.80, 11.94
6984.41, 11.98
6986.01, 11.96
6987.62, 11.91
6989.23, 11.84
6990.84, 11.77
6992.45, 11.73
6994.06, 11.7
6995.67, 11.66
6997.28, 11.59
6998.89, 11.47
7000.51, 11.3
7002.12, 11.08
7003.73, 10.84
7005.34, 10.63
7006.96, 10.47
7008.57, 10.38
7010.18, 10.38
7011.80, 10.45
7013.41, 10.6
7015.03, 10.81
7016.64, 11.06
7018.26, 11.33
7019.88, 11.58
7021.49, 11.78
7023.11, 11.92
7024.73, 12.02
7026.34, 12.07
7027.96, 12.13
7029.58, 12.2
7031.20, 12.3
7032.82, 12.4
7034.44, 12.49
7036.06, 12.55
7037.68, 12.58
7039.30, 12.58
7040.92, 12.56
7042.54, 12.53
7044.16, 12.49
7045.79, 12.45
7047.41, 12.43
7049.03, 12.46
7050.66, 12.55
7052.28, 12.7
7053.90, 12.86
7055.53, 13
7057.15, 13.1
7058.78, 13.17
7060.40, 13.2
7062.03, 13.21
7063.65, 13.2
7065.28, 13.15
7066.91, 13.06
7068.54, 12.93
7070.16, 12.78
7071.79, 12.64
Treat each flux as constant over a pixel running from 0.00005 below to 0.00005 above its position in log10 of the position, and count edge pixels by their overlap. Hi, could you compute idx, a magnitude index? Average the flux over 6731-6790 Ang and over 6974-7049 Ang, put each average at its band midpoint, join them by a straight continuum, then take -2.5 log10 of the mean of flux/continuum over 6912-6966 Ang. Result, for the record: -0.08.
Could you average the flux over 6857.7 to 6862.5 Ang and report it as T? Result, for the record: 12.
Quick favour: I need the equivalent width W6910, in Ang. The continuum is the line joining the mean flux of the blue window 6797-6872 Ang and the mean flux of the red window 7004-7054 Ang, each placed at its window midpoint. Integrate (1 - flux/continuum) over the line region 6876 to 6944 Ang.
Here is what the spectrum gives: -3.6 Ang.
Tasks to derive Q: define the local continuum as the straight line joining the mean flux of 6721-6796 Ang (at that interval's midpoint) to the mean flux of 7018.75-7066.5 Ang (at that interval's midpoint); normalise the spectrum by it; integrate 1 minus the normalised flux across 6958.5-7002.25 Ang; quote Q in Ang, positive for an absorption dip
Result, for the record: 1.1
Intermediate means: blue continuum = 11.1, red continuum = 12.5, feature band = 11.9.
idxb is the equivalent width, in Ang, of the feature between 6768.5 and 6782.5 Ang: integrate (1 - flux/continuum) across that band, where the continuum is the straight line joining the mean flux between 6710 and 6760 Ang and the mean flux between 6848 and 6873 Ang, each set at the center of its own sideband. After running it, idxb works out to 1.1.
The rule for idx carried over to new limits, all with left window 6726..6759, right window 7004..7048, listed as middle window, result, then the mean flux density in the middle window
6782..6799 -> 0.042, 10.9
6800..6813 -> -0.064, 12.1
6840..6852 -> -0.023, 11.7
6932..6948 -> -0.110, 12.8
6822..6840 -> -0.042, 11.9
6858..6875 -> -0.013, 11.6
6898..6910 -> -0.056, 12.2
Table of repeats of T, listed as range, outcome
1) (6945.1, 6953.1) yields 12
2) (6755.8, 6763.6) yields 11.4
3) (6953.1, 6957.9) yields 11.6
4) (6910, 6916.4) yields 12.7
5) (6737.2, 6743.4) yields 11.3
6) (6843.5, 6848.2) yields 11.6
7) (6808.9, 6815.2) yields 11.7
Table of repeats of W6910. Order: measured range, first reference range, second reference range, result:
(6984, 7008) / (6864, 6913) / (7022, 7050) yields 1.57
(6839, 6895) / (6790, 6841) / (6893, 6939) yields 1.61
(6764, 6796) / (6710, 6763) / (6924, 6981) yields 2.40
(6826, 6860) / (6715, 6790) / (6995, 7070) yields -1.19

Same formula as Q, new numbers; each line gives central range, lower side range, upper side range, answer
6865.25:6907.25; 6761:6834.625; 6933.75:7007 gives -0.8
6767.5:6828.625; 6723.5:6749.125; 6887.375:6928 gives 2.7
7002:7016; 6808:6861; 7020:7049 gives 1.9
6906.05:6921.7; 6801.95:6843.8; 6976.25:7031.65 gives -1.3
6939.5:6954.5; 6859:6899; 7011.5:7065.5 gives -0.4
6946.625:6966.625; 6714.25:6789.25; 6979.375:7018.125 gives -1.1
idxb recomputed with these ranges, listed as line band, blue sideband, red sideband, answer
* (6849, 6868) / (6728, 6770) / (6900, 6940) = 0.56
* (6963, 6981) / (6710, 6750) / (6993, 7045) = -0.80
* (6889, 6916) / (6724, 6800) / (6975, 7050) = -2.08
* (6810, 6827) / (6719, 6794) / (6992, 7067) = -0.15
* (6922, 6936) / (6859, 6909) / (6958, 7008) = -0.98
